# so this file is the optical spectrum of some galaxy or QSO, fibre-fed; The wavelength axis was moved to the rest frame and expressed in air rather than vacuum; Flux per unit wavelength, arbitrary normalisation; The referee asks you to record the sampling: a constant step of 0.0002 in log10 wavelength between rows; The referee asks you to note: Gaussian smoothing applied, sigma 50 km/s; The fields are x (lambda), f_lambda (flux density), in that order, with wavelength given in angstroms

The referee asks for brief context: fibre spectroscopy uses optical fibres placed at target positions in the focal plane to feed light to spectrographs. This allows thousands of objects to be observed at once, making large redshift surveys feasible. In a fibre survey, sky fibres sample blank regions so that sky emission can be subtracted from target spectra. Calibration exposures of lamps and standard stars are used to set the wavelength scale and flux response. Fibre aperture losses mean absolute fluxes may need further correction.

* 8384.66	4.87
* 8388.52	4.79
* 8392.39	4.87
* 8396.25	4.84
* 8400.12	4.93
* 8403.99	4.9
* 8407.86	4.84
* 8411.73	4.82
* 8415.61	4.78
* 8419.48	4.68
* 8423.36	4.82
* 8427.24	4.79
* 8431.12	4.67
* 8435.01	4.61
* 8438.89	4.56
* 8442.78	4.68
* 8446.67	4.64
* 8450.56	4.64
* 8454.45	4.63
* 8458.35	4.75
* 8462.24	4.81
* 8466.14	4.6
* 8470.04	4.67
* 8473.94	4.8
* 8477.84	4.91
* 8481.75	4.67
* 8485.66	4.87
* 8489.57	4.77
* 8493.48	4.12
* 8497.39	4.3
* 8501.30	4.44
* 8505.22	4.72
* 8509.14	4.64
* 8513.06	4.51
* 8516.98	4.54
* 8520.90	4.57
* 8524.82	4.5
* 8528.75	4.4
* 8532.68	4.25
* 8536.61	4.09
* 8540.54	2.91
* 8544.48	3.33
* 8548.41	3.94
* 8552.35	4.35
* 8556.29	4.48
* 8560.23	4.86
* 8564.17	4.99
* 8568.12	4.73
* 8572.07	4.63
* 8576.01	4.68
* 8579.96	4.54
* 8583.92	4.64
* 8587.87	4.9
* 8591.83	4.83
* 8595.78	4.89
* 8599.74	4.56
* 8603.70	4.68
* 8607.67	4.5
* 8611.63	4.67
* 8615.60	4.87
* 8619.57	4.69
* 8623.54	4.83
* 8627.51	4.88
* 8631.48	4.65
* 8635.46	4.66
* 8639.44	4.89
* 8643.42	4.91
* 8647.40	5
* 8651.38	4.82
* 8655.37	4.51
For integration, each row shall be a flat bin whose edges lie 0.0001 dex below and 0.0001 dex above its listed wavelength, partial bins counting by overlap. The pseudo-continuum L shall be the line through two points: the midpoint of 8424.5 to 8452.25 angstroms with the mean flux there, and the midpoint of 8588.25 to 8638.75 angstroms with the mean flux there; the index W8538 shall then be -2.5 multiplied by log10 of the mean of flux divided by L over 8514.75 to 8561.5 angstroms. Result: 0.13 mag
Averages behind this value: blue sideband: 4.66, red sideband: 4.74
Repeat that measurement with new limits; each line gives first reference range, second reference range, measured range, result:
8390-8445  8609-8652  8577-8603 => 0.02 mag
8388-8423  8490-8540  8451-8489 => -0.04 mag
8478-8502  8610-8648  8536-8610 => 0.06 mag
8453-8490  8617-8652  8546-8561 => 0.11 mag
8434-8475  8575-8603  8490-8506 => 0.07 mag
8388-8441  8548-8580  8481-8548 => 0.09 mag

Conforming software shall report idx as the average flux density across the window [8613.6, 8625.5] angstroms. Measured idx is 4.79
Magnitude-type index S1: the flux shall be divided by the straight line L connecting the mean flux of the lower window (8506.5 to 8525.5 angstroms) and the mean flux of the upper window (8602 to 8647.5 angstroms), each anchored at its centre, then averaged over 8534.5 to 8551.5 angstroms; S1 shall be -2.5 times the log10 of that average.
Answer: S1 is 0.26 mag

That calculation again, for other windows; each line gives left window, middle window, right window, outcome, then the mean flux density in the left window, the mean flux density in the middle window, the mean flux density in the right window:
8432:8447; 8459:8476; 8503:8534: -0.03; 4.62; 4.73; 4.52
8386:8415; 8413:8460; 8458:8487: 0.03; 4.85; 4.69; 4.76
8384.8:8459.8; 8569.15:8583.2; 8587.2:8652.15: 0.03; 4.75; 4.63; 4.78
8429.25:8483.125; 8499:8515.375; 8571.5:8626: 0.03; 4.69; 4.57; 4.71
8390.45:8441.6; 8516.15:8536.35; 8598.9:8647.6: 0.08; 4.78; 4.42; 4.75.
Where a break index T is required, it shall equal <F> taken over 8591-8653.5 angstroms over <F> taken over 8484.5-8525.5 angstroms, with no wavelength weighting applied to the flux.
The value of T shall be 1.1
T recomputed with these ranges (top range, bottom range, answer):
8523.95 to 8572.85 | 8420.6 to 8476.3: 0.91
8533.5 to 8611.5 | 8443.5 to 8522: 0.96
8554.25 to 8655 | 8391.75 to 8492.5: 1.00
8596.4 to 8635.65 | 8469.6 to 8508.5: 1.02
